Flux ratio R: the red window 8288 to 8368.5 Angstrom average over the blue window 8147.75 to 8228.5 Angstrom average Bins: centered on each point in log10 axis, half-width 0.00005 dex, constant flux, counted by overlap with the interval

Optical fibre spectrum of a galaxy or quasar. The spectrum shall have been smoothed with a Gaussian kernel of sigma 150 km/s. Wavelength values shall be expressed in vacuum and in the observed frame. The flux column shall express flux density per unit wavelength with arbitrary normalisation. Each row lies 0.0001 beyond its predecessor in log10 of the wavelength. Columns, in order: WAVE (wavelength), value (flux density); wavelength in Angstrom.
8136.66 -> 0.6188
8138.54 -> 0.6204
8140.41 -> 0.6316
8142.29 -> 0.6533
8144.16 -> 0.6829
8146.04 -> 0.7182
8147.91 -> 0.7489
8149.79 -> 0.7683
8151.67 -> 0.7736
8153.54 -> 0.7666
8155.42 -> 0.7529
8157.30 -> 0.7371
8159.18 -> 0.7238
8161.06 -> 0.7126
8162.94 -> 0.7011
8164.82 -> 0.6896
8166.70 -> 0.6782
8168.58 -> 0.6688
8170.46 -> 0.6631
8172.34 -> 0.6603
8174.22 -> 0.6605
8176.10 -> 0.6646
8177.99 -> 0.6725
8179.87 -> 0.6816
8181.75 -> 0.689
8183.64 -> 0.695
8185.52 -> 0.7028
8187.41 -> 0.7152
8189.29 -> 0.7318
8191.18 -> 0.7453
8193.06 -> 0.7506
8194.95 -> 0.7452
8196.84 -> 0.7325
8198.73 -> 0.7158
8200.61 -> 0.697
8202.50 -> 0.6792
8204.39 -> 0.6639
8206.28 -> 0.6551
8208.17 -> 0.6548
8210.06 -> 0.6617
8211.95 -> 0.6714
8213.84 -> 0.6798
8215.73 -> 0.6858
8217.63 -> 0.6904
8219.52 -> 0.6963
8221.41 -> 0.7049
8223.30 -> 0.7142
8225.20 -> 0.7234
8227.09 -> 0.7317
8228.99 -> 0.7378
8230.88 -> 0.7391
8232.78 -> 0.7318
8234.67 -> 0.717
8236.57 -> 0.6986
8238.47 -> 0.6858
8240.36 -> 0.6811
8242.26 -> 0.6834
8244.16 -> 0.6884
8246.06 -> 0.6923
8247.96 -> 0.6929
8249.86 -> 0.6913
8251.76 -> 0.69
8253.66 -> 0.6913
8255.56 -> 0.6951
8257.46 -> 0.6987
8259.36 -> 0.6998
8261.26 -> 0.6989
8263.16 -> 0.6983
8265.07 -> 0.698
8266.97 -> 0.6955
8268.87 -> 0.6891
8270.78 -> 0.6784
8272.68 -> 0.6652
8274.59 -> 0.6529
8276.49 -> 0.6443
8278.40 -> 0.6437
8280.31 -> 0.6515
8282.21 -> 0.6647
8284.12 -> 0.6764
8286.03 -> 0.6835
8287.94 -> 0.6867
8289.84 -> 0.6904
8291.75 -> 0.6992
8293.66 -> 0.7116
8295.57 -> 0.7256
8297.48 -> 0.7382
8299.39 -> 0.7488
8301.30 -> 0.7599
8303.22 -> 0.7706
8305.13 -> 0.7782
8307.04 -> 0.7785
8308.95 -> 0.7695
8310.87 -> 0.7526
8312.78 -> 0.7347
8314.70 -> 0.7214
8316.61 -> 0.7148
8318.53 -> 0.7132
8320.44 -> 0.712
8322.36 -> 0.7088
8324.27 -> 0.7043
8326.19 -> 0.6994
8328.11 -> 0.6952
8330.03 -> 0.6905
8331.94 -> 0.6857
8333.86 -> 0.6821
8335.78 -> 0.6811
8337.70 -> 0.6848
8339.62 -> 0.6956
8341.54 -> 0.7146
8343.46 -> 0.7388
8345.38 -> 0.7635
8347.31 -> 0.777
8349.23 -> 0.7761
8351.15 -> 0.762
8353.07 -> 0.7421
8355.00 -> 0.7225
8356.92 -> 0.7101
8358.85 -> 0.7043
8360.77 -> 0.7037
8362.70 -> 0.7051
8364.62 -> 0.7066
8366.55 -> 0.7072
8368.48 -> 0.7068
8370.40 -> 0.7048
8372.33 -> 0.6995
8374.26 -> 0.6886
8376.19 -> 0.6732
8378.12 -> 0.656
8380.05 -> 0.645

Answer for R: 1.03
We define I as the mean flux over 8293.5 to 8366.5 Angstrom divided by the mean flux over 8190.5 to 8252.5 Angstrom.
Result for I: 1.0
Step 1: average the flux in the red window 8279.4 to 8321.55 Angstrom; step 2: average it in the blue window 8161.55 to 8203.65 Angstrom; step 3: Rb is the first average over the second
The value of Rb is 1.0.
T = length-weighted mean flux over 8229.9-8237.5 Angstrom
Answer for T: 0.722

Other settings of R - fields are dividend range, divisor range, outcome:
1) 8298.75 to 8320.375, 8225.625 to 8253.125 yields 1.06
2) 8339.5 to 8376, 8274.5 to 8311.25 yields 1.01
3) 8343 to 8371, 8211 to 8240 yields 1.03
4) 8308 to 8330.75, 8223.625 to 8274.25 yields 1.03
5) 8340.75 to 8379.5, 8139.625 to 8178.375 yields 1.02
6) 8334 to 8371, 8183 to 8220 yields 1.03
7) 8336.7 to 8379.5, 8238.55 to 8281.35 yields 1.05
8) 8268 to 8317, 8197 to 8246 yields 1.02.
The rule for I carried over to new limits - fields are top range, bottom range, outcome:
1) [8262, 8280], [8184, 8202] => 0.93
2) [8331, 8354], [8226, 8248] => 1.03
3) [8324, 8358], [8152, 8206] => 1.02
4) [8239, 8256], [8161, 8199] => 0.99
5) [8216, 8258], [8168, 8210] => 1.02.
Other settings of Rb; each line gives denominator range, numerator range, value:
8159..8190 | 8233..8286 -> 1.00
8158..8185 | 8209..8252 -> 1.02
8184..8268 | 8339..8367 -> 1.04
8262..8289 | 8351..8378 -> 1.05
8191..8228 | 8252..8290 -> 0.97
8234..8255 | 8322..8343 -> 1.01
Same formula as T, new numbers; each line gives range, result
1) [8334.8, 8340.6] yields 0.687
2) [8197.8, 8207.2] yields 0.683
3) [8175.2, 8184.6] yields 0.681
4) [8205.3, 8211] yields 0.657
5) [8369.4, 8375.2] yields 0.698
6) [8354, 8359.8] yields 0.712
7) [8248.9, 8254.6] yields 0.691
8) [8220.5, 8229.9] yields 0.722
